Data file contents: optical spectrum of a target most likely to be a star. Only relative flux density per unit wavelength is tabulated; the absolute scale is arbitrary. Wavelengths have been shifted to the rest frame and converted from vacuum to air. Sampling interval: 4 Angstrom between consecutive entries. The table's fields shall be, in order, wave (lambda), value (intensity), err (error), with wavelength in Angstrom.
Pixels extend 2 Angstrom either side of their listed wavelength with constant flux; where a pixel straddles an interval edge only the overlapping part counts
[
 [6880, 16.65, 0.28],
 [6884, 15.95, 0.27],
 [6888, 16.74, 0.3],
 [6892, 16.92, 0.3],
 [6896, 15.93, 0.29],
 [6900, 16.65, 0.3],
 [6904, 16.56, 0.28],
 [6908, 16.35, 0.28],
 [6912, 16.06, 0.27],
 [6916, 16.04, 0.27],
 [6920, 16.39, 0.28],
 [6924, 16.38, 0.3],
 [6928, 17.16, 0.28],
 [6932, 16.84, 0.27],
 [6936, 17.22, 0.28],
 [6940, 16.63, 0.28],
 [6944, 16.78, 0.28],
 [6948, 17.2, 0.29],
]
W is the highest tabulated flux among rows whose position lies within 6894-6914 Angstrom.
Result 16.65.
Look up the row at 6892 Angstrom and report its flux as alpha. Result 16.92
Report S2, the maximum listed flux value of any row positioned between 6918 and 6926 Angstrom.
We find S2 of 16.39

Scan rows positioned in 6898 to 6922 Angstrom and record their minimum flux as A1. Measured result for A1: 16.04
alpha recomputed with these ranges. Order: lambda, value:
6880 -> 16.65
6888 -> 16.74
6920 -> 16.39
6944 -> 16.78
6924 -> 16.38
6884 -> 15.95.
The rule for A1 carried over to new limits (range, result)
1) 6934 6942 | 16.63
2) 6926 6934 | 16.84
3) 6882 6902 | 15.93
